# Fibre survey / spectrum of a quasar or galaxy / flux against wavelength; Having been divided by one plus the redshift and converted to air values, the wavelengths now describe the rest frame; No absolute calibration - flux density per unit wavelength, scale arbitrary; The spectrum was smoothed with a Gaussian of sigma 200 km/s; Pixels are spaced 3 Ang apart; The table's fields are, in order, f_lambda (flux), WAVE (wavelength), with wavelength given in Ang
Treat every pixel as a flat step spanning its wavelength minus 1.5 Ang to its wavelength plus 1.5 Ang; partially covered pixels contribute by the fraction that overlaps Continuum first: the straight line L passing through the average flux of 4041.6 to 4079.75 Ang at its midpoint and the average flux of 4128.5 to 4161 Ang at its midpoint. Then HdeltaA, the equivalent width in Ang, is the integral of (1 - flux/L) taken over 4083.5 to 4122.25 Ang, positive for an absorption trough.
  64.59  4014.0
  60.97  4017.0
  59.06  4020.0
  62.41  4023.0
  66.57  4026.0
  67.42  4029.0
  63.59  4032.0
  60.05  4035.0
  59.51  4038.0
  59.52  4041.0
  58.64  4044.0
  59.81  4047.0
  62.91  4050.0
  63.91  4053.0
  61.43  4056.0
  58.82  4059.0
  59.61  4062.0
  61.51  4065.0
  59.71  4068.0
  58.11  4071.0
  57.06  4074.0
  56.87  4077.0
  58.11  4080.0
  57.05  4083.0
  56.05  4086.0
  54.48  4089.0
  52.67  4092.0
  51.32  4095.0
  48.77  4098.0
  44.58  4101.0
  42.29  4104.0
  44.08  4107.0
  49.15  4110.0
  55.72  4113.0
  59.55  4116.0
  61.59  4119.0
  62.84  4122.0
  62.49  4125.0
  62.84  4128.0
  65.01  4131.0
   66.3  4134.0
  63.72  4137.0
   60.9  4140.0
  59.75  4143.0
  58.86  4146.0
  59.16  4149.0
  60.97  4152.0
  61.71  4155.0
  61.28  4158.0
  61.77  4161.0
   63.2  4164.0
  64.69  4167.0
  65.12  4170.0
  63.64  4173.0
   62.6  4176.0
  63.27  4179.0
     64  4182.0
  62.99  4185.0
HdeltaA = 5.4 Ang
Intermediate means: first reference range 59.8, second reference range 61.8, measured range 52.3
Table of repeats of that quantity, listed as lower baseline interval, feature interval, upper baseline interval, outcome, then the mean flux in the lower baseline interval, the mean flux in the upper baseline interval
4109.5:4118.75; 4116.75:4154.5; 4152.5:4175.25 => -1.8 Ang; 56.3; 63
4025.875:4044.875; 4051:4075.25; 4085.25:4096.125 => -1.0 Ang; 62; 53.5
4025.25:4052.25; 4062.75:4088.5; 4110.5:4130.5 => 1.4 Ang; 61.9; 60.5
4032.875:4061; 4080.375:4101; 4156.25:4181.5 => 2.8 Ang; 60.6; 63.2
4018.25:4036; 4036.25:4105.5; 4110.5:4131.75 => 6.1 Ang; 63.2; 60.7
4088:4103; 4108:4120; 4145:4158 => -0.5 Ang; 50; 60.4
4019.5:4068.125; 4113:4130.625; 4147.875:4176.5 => 0.2 Ang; 61.5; 62.5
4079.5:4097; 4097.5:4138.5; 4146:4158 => 0.7 Ang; 54.6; 60.5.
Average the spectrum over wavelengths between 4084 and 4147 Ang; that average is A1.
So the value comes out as 56.3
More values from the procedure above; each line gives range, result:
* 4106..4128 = 57.2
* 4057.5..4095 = 57.3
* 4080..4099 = 53.9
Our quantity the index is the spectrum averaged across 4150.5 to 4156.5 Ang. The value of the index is 61.3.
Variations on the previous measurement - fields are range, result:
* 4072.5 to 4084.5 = 57.3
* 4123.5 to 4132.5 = 63.4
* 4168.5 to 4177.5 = 63.8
